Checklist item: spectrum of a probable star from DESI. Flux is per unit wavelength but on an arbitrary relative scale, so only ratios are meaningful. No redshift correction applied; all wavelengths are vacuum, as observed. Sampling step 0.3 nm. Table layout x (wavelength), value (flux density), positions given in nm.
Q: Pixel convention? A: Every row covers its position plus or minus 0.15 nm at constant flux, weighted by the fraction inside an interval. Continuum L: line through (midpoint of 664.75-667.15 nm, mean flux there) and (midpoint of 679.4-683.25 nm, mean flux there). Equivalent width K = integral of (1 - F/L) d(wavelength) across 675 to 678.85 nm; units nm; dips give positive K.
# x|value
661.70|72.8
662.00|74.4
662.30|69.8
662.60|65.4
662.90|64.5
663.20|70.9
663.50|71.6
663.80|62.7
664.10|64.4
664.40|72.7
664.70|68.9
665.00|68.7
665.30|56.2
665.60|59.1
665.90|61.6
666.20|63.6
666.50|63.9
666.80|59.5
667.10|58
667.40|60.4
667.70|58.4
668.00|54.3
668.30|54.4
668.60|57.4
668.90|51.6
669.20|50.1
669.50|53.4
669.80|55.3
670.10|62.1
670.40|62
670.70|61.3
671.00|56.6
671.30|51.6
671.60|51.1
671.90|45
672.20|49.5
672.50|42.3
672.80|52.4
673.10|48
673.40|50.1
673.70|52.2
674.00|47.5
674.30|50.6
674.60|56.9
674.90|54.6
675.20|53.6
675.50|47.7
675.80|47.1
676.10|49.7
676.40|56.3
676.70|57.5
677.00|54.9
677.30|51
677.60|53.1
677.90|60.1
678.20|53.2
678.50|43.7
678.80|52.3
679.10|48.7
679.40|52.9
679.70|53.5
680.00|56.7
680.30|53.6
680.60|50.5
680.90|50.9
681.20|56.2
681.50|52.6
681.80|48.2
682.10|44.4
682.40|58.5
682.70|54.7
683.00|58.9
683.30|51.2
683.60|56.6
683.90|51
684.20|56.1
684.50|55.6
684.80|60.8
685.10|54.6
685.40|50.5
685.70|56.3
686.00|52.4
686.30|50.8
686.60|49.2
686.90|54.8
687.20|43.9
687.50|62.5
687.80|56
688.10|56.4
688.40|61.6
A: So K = 0.23 nm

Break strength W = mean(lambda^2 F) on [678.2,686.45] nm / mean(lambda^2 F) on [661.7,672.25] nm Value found 0.92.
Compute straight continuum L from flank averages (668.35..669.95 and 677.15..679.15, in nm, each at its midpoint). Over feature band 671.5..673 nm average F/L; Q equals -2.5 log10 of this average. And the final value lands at 0.11 mag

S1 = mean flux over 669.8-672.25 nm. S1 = 55.1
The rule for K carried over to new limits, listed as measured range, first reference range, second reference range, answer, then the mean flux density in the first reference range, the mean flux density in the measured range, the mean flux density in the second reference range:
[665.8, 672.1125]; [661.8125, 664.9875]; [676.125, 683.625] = 0.67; 68.6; 56.6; 53.1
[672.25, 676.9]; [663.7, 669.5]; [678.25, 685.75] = 0.44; 60.1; 51.1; 53.1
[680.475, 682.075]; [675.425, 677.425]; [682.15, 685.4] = 0.09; 52.2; 51.1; 55.2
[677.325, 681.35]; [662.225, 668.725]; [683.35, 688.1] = 0.30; 63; 52.7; 54.1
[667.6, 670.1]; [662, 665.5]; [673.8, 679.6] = 0.26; 67.1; 54.7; 52.2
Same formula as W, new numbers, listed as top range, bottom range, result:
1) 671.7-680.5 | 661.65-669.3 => 0.85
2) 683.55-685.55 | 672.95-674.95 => 1.11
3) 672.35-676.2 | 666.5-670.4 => 0.90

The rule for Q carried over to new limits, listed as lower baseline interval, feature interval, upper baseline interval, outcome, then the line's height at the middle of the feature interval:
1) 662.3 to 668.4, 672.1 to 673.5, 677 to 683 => 0.19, 57.8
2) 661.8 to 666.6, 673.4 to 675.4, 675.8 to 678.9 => 0.07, 55.9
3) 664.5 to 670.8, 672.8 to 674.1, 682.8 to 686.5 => 0.16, 57.6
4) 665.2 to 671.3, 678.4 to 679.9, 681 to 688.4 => 0.09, 55.3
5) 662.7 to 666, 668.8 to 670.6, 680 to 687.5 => 0.11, 62.2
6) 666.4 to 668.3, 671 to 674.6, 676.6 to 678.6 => 0.13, 55.9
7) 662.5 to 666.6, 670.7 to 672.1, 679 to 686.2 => 0.17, 60.9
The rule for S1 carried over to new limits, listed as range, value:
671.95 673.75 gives 48.7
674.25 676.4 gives 51.8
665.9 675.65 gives 54.3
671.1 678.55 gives 51.3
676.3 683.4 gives 53.1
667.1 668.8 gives 56.9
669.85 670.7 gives 61.1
